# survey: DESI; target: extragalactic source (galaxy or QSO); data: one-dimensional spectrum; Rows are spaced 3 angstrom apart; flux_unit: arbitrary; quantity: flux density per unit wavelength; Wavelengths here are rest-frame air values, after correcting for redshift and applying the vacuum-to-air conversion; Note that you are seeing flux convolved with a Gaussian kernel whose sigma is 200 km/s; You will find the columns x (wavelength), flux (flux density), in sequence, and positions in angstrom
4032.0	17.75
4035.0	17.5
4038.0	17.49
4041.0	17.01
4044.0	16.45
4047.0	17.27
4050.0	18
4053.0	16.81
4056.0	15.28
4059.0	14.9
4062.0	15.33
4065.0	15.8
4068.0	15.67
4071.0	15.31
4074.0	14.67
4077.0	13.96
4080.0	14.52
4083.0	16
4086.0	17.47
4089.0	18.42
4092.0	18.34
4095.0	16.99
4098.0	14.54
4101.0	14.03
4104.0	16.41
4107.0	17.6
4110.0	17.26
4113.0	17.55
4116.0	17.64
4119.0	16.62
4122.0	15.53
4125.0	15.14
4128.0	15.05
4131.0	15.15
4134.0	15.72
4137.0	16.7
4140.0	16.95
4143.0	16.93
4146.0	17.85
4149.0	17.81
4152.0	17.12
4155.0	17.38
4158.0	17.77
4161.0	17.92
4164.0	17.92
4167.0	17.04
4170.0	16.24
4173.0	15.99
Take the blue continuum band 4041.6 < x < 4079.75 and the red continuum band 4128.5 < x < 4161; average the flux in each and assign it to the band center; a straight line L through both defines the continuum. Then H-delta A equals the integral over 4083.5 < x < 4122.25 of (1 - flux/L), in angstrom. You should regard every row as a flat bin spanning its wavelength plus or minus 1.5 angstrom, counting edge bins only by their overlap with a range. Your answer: -1.1 angstrom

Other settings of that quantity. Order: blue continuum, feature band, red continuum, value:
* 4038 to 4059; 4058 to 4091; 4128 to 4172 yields 2.14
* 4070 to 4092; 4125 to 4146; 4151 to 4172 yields 0.92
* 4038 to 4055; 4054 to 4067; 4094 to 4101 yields 0.94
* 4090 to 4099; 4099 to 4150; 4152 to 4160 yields 2.18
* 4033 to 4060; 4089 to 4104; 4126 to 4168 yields 0.53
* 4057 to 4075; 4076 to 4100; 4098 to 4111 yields -0.81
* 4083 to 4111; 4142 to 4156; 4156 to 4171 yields -0.14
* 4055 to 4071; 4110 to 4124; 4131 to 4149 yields -0.40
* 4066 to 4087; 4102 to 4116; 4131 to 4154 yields -0.90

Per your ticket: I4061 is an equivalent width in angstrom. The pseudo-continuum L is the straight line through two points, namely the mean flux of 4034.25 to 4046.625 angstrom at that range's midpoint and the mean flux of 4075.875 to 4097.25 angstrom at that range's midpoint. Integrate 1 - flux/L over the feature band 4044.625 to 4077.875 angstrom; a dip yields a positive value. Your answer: 2.1 angstrom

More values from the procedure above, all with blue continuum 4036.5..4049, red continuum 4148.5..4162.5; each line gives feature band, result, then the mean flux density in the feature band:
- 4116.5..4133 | 1.72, 15.6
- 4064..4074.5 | 1.10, 15.4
